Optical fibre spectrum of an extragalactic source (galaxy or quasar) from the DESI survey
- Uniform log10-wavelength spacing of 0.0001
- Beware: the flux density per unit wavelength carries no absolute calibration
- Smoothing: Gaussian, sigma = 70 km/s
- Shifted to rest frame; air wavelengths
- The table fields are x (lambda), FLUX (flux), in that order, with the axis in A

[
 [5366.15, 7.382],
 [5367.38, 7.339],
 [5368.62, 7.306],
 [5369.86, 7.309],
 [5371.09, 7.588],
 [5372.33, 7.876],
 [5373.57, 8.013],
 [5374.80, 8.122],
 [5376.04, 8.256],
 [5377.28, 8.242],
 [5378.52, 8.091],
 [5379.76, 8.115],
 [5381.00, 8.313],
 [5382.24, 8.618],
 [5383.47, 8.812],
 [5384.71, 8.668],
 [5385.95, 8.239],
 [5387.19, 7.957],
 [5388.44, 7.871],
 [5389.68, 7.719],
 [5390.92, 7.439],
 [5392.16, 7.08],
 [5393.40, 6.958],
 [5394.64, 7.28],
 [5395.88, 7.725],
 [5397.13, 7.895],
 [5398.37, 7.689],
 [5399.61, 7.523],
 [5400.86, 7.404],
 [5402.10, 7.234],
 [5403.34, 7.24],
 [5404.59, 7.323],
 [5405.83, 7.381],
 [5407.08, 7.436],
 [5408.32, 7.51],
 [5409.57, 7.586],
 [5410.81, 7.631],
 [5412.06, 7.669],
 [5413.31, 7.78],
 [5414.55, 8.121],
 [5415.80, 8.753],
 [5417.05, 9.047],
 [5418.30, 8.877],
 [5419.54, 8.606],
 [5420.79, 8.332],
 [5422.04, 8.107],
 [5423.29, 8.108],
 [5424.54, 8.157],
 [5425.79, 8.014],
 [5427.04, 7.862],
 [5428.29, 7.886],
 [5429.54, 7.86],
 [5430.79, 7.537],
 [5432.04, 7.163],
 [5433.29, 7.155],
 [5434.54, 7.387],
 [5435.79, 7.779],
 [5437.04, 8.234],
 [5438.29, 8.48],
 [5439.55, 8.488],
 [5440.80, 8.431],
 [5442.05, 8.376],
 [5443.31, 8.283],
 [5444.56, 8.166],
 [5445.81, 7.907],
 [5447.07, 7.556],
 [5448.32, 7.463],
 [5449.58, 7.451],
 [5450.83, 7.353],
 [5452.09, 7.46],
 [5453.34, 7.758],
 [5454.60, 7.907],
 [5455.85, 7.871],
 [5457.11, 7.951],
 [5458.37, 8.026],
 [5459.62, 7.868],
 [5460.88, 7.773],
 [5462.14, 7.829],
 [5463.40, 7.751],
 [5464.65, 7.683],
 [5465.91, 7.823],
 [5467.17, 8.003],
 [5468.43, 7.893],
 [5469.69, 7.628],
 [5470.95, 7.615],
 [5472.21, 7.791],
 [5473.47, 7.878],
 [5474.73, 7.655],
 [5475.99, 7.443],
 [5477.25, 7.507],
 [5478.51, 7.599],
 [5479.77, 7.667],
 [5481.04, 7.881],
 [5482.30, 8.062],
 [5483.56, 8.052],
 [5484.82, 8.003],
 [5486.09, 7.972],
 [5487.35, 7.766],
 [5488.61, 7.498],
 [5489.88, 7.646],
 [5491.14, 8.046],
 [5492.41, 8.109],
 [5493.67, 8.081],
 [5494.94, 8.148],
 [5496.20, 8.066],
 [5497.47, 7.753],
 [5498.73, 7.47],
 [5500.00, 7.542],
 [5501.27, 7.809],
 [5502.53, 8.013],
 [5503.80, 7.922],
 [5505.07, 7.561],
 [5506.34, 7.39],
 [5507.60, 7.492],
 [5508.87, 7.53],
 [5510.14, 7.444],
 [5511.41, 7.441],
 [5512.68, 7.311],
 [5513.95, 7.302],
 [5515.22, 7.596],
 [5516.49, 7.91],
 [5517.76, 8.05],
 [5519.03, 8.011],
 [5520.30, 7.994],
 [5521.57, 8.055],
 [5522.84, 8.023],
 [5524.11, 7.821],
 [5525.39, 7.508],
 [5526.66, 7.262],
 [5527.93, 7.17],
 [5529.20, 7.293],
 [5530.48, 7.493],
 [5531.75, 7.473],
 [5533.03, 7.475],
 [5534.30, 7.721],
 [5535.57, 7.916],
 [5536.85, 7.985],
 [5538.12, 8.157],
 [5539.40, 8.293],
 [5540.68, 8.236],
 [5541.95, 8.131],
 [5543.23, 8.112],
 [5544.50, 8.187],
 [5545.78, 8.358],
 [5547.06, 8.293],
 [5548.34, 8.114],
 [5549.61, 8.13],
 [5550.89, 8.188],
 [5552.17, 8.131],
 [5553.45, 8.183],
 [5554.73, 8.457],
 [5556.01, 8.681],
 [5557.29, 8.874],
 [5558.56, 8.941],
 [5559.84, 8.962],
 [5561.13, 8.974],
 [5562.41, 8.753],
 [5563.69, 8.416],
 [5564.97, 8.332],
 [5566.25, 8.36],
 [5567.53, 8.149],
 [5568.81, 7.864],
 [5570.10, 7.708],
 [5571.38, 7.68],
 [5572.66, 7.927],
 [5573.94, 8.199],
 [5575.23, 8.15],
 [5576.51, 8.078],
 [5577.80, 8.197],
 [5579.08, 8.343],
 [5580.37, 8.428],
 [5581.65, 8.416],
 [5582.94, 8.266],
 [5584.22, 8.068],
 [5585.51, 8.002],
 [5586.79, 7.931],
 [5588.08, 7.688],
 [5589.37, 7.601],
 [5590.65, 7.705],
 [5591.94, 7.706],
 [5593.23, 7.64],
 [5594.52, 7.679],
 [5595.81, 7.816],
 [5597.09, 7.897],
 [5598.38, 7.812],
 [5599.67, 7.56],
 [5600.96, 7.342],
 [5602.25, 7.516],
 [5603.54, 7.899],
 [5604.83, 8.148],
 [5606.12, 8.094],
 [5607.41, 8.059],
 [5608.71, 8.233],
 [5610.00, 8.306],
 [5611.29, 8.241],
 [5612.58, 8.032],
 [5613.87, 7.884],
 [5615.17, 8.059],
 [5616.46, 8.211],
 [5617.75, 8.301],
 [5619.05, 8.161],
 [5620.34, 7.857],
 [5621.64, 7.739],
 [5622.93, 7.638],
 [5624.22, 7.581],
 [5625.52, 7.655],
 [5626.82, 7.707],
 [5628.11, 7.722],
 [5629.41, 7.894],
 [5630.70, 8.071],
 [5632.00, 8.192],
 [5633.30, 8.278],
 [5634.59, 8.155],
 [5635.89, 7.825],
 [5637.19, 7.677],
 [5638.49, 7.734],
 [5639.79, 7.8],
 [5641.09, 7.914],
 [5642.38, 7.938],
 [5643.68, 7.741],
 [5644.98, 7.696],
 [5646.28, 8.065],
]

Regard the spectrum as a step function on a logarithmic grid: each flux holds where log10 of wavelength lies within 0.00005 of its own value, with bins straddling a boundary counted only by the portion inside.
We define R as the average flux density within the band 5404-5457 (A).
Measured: 7.91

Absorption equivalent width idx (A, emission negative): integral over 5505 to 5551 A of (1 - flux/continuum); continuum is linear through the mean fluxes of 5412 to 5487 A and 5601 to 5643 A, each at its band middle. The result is 0.8 A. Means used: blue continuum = 7.91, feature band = 7.79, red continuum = 7.95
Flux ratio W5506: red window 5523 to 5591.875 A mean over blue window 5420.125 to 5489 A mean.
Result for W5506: 1.03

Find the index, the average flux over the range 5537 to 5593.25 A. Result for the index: 8.21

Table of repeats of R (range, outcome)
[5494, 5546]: 7.76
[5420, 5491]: 7.84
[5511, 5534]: 7.62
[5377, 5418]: 7.83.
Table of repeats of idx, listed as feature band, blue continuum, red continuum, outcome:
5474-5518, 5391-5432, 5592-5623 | 0.6 A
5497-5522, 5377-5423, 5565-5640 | 0.8 A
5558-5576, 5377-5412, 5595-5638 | -1.0 A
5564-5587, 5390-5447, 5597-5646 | -0.7 A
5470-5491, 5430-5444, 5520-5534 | 0.0 A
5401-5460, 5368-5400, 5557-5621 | 0.3 A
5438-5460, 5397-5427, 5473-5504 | -0.2 A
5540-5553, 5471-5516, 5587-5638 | -0.7 A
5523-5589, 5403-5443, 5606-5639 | -1.2 A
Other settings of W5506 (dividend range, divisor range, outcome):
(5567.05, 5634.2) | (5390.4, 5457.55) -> 1.02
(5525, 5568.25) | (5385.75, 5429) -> 1.04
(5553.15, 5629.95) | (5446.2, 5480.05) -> 1.05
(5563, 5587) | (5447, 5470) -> 1.05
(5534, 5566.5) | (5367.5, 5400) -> 1.06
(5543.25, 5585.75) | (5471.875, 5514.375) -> 1.07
